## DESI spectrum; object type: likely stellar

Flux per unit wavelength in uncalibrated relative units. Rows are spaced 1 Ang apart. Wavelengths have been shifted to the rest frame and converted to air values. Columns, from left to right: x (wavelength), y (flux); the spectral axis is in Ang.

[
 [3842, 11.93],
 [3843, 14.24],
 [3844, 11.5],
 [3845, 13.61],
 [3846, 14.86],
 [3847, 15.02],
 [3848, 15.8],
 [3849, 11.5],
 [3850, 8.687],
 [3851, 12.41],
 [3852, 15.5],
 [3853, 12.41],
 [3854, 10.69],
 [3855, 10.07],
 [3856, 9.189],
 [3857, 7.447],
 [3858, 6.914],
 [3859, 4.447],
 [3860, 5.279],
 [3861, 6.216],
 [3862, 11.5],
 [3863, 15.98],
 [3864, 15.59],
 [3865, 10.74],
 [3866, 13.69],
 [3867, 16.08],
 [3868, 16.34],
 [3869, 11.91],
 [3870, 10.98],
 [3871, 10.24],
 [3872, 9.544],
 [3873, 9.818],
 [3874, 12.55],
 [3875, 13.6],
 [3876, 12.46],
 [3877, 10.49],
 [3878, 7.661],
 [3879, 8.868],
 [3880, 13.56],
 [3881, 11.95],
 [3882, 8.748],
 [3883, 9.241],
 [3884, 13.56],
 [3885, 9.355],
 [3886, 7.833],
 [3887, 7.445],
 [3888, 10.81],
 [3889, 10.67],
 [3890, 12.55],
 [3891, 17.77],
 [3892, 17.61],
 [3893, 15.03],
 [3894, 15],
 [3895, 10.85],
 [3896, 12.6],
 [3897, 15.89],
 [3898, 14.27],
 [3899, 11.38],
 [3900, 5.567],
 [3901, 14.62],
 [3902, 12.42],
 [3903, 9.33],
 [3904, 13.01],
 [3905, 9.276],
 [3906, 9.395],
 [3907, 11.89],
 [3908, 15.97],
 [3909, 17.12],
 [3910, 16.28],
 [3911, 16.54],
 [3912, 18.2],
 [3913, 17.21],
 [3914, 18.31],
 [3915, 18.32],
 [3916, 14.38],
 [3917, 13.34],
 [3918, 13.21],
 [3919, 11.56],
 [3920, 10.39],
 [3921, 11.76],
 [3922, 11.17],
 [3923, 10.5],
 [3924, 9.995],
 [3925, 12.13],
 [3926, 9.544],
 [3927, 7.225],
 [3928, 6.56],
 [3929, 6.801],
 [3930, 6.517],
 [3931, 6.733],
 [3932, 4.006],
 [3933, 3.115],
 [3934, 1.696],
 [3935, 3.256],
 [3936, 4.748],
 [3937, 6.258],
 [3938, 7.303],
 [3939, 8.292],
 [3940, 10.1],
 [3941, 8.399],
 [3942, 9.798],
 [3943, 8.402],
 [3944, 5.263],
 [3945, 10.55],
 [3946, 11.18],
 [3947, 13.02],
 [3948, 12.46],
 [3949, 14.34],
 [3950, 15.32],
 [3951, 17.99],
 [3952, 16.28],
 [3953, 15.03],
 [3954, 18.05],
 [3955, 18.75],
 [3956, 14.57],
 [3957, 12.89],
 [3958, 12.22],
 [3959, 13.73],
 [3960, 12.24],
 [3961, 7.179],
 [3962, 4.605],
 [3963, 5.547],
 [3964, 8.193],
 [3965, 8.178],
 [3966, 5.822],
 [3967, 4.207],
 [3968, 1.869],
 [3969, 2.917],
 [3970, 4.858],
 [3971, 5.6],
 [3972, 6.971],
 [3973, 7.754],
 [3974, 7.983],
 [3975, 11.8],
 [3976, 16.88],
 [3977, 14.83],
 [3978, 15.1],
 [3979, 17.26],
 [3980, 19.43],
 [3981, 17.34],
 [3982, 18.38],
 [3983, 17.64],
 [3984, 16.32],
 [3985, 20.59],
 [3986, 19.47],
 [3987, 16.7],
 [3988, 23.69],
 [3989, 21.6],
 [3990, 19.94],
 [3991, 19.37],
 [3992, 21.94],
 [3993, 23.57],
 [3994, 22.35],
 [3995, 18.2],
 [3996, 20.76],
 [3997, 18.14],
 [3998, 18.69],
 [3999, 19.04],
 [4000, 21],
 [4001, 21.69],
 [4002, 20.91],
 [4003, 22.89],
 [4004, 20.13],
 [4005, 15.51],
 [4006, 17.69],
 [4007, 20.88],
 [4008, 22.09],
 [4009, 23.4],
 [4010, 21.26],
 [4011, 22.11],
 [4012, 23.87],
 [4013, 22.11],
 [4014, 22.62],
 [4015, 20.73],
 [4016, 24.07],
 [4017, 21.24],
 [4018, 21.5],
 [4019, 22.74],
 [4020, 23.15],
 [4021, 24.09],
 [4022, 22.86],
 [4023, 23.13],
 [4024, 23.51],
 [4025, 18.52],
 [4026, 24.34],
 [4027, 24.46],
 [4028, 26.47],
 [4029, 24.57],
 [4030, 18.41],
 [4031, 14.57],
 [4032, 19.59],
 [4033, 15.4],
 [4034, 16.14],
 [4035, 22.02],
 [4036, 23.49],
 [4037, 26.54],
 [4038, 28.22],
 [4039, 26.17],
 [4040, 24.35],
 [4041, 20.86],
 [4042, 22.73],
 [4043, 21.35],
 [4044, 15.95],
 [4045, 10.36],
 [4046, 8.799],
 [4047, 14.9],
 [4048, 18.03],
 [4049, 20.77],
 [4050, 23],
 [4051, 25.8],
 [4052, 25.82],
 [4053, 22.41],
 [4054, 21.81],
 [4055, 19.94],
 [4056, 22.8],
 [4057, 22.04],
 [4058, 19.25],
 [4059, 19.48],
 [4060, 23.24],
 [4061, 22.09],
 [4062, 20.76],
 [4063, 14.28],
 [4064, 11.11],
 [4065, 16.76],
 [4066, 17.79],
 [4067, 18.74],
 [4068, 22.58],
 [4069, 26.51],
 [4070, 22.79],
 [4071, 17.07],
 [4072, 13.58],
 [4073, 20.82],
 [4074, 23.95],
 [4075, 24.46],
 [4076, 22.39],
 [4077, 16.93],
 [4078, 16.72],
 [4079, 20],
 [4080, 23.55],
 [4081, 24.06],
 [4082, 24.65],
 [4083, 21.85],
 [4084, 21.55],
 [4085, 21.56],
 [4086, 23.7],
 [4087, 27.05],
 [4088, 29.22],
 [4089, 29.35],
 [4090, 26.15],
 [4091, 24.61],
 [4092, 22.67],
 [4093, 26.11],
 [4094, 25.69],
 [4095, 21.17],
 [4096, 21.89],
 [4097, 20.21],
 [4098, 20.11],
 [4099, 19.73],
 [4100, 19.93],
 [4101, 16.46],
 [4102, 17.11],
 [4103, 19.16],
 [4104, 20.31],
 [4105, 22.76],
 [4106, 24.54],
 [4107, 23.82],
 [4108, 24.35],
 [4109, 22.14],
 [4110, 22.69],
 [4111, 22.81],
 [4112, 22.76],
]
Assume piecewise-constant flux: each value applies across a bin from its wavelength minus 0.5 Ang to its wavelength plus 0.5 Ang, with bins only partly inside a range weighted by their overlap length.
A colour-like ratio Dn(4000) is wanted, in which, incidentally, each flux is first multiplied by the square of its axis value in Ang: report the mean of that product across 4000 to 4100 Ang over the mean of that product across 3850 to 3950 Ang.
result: 2.09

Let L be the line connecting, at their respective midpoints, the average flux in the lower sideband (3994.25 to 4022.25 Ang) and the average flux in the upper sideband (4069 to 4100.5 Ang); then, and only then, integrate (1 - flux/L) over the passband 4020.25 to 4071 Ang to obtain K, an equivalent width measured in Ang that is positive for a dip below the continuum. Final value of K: 2.4 Ang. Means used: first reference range 21.2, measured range 20.8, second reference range 22.4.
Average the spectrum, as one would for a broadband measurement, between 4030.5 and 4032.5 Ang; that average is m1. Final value 17.1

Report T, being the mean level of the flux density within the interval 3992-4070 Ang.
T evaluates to 20.9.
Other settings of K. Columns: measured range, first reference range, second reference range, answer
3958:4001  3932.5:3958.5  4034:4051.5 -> 0.85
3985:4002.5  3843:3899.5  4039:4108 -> -3.02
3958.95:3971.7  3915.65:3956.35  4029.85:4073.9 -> 6.38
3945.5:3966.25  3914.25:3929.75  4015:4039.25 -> 3.17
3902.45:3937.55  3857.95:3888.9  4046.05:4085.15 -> 6.09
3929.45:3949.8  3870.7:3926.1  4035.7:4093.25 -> 9.48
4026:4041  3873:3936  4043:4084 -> -3.13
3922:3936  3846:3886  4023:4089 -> 7.31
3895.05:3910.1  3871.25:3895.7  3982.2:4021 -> 0.68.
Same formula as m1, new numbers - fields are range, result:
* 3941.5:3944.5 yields 7.82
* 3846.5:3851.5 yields 12.7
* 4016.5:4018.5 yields 21.4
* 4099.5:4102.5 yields 17.8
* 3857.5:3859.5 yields 5.68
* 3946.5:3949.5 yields 13.3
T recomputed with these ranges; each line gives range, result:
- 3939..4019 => 15.5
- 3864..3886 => 11.5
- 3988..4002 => 20.6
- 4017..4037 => 21.6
